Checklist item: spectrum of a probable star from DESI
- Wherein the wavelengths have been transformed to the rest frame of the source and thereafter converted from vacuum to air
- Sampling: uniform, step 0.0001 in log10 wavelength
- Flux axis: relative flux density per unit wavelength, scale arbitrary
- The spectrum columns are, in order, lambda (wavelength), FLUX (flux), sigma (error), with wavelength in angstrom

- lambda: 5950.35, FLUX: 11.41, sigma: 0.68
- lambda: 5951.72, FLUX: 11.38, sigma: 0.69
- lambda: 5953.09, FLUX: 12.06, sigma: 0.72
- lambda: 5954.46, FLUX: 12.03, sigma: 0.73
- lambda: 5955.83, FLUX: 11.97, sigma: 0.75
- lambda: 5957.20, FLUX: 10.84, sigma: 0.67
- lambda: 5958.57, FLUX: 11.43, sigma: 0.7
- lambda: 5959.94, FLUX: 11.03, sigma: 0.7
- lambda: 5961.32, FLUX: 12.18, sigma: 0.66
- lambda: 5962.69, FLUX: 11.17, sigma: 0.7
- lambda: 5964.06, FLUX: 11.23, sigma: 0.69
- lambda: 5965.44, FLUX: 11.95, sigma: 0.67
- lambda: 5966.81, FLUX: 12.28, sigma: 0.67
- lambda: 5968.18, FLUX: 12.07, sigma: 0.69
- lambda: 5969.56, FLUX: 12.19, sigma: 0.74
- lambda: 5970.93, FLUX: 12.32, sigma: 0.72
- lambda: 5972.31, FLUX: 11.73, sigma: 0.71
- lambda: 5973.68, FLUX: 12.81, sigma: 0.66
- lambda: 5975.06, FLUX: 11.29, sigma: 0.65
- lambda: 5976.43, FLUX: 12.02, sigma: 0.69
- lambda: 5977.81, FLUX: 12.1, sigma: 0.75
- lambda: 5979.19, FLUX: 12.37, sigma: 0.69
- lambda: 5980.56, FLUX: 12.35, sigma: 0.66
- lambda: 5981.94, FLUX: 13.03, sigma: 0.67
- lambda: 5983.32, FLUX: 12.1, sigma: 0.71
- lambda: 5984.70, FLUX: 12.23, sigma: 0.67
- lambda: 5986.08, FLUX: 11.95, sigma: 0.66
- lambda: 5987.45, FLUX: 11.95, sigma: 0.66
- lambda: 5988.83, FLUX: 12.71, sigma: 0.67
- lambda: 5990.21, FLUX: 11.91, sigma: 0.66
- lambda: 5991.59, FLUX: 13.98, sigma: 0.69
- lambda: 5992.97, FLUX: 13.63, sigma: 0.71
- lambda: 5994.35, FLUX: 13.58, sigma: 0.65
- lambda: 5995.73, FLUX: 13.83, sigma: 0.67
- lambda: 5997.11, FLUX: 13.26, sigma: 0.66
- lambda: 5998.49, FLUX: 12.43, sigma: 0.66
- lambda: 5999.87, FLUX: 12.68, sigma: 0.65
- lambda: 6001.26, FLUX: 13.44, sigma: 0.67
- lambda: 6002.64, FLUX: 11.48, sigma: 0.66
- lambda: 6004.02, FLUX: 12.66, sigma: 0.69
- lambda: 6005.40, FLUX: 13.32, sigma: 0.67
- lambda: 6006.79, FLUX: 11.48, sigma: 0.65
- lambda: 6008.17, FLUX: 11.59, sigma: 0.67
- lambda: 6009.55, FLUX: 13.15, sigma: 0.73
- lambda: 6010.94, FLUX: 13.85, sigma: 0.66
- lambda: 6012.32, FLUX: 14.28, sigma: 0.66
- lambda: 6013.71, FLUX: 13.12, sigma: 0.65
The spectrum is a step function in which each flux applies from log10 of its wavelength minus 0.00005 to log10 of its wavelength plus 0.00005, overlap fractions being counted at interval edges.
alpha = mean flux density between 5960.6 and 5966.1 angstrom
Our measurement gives 11.6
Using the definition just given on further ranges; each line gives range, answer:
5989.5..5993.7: 13.2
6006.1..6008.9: 11.6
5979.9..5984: 12.5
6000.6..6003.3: 12.5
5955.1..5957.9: 11.4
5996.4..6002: 12.9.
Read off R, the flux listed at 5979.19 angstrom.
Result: 12.37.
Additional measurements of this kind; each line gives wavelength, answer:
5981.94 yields 13.03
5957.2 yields 10.84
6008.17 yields 11.59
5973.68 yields 12.81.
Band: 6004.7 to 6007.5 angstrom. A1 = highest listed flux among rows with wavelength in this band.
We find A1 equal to 13.32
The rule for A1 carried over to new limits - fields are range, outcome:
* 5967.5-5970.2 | 12.19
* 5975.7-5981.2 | 12.37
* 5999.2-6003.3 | 13.44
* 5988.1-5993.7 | 13.98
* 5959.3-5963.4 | 12.18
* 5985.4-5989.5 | 12.71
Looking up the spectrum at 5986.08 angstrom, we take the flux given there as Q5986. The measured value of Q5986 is 11.95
